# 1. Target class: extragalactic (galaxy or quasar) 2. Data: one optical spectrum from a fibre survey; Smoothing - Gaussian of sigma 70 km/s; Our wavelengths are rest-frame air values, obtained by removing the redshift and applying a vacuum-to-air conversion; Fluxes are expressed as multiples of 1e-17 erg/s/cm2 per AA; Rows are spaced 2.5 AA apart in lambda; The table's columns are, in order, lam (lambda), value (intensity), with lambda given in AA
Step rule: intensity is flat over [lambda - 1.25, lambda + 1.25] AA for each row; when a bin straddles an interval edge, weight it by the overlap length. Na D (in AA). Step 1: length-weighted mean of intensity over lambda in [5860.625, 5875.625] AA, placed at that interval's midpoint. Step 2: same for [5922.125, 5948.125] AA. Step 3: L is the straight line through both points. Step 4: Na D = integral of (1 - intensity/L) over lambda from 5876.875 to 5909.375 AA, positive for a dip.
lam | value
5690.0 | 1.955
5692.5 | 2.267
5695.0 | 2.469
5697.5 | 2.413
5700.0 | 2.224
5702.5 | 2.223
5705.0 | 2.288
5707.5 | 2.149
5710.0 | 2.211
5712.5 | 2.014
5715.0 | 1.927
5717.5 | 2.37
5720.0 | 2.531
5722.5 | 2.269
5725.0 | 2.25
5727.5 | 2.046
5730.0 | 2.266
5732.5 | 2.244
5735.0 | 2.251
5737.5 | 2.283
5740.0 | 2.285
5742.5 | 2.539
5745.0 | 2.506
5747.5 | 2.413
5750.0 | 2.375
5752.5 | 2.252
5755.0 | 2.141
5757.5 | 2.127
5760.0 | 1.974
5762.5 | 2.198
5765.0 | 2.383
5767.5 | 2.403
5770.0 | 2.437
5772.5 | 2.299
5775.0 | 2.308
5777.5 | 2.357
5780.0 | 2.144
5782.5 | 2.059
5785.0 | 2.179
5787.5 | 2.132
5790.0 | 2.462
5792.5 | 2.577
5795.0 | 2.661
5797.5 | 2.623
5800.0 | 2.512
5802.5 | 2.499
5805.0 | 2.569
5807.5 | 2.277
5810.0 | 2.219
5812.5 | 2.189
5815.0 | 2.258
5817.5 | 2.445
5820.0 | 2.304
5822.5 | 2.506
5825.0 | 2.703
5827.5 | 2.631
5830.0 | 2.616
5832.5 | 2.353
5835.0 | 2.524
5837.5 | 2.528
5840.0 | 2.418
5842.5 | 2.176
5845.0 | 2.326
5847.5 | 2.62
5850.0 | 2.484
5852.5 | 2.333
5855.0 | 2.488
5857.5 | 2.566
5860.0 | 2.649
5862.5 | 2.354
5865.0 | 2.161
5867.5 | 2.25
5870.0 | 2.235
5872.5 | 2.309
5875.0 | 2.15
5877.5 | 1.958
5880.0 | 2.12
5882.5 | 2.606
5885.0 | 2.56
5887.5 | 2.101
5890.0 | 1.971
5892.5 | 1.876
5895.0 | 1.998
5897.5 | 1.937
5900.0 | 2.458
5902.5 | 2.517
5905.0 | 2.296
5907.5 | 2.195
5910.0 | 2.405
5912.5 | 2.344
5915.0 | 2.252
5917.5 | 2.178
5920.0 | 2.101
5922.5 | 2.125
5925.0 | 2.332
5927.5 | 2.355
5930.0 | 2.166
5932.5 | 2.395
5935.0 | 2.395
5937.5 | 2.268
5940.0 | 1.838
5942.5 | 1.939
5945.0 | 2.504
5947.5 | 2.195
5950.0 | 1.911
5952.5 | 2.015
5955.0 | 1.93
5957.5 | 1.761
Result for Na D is 0.6 AA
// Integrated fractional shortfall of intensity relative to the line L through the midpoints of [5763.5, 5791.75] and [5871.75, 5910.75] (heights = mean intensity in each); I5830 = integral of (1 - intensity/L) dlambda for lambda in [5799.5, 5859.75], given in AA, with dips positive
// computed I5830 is -5.0 AA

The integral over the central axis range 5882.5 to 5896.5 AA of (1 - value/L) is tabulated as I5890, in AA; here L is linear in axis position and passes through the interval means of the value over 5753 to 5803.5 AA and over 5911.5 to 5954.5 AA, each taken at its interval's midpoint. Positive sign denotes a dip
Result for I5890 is 0.53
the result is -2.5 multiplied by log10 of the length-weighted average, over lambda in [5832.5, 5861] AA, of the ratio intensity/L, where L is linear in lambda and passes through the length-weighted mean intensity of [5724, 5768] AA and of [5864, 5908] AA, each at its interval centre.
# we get -0.11 mag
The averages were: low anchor 2.27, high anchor 2.21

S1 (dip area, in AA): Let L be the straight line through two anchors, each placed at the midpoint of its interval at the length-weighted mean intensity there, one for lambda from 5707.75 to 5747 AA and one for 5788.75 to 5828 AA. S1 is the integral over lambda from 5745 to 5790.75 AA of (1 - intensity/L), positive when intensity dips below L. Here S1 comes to 1.9 AA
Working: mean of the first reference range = 2.27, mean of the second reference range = 2.46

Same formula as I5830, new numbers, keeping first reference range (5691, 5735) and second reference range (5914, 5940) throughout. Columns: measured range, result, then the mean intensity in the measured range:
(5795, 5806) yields -1.58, 2.56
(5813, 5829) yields -1.60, 2.46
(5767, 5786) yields -0.24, 2.27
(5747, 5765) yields 0.22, 2.21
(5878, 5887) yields -0.50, 2.36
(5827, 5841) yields -1.67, 2.51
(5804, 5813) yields -0.31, 2.32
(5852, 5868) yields -1.23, 2.41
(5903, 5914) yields -0.42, 2.32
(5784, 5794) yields -0.48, 2.35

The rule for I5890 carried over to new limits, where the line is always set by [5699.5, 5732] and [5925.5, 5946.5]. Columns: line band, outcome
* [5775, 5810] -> -2.5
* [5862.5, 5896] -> 0.7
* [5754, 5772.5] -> -0.2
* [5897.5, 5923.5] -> -0.5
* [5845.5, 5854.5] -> -1.0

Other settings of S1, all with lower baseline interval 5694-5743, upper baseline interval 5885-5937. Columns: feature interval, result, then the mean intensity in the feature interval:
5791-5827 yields -3.4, 2.46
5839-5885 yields -2.3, 2.35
